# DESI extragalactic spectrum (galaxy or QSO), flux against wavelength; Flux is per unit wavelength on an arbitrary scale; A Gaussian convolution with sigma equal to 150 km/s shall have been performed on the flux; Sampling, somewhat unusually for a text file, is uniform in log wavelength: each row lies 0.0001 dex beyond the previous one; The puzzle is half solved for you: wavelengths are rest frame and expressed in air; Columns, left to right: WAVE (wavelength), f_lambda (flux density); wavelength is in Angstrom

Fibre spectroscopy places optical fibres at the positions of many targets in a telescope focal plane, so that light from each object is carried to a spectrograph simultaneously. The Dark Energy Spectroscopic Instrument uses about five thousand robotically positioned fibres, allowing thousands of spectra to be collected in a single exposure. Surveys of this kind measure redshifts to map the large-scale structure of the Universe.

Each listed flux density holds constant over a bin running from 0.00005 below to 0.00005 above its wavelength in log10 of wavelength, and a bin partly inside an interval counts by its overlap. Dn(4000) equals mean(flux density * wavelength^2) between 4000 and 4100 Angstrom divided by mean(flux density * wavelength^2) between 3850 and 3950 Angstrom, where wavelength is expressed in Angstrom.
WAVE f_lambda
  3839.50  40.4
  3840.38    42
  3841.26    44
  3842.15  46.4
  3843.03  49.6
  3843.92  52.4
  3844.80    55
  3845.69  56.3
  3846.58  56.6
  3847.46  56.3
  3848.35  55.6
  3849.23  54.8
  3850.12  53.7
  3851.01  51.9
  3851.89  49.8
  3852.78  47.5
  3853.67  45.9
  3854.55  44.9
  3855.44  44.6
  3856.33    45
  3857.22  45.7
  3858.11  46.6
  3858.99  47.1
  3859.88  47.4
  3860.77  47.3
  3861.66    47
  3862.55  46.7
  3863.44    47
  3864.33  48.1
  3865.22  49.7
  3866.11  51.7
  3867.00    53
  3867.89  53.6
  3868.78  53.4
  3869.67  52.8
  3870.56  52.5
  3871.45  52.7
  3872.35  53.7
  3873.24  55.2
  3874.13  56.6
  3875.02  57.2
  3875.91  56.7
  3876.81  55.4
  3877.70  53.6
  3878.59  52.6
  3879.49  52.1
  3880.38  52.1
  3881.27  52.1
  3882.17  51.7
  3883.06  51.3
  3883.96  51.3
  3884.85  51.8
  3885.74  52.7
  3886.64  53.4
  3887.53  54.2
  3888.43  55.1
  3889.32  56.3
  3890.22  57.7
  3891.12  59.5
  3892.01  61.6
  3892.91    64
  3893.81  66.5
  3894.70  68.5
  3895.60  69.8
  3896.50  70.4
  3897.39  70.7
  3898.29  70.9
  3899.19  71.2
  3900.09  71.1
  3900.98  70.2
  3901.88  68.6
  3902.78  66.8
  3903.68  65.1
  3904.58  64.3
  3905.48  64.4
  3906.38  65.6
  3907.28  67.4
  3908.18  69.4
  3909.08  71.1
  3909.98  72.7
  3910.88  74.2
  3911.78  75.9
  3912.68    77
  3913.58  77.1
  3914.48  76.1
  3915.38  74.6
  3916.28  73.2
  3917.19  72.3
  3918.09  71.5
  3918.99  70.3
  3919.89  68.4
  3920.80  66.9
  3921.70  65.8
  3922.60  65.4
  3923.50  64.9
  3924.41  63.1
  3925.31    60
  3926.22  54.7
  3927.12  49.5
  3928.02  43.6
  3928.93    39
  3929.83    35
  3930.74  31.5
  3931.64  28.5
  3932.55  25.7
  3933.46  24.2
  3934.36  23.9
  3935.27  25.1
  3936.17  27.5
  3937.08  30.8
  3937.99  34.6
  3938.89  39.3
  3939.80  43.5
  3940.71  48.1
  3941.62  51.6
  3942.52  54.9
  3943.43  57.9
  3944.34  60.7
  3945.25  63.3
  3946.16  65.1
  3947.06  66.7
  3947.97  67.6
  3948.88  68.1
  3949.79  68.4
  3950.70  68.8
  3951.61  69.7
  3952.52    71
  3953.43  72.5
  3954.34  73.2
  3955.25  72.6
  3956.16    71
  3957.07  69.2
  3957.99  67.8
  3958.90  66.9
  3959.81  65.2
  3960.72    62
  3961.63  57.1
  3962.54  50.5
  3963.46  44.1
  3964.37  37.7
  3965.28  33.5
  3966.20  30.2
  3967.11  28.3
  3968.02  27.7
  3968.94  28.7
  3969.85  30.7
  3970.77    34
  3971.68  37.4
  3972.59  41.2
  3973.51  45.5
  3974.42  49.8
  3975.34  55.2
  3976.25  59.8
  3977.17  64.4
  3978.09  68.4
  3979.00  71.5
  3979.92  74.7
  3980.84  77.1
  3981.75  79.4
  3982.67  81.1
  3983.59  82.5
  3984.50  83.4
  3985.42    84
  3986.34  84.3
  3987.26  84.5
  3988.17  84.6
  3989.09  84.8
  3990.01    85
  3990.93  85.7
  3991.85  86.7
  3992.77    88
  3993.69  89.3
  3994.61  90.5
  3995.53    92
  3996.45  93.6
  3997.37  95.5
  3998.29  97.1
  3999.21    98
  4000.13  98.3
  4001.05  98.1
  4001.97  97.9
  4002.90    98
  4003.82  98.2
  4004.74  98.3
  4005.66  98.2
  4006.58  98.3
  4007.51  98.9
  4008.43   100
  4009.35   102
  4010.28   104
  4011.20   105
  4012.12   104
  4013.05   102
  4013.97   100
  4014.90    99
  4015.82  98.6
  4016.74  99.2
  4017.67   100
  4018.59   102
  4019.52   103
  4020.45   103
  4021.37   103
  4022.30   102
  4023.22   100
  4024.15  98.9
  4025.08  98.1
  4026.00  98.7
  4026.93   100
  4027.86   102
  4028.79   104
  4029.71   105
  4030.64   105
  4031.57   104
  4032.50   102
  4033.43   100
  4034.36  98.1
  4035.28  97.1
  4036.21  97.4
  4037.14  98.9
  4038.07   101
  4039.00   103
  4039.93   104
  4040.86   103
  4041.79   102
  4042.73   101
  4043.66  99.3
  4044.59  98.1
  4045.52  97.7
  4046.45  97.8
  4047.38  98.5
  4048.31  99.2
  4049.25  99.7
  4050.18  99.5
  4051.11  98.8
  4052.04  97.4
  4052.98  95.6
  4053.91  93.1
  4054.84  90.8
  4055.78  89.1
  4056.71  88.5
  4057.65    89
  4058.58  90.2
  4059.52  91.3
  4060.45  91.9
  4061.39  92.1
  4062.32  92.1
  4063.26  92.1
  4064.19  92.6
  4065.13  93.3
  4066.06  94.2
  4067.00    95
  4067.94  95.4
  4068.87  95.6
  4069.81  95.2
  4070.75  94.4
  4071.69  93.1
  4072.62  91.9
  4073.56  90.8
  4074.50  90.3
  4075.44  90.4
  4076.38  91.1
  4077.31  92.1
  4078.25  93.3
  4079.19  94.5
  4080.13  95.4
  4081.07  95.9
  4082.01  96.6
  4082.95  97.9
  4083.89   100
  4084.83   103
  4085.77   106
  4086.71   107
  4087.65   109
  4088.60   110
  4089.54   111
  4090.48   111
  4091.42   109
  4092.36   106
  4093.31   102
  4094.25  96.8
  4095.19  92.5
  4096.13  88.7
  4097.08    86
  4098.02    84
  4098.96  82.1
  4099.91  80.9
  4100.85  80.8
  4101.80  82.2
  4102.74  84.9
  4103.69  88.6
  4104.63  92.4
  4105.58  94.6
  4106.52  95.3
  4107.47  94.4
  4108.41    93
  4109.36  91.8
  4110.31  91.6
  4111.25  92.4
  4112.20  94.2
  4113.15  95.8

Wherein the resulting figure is 1.9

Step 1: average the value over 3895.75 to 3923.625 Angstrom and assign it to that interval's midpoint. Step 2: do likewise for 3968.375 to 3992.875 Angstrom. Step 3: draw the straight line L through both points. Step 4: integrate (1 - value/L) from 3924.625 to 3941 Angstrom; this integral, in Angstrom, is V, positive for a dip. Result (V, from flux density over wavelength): 7.6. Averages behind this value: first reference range 70.2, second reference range 67.4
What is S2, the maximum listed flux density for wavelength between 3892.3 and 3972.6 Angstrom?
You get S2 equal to 77.1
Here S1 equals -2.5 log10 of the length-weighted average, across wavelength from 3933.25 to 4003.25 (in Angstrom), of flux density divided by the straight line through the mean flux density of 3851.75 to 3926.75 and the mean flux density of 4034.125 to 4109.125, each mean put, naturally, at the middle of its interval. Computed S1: 0.179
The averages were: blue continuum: 59.5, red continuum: 95.6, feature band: 64.3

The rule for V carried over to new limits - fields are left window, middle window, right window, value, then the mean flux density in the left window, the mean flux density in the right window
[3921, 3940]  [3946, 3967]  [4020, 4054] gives -2.1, 42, 100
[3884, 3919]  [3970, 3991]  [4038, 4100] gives 3.2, 66.8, 96.3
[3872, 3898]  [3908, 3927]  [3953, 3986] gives -3.9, 57.5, 57.8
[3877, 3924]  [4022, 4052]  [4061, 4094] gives -3.4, 64.6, 97.7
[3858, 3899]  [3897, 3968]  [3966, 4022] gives 9.2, 55.2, 82.1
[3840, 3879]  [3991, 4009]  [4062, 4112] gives -4.0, 50.8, 94.7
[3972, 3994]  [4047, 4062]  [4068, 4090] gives -0.4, 74.3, 97.6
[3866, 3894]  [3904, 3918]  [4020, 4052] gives -1.7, 54.7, 101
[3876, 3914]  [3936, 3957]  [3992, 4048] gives 5.1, 63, 99.4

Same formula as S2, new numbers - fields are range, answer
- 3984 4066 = 105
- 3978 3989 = 84.6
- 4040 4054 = 103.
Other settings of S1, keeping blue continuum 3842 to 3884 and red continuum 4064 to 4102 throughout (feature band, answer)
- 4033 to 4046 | -0.15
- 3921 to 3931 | 0.21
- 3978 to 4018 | -0.17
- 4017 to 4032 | -0.21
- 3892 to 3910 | -0.16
